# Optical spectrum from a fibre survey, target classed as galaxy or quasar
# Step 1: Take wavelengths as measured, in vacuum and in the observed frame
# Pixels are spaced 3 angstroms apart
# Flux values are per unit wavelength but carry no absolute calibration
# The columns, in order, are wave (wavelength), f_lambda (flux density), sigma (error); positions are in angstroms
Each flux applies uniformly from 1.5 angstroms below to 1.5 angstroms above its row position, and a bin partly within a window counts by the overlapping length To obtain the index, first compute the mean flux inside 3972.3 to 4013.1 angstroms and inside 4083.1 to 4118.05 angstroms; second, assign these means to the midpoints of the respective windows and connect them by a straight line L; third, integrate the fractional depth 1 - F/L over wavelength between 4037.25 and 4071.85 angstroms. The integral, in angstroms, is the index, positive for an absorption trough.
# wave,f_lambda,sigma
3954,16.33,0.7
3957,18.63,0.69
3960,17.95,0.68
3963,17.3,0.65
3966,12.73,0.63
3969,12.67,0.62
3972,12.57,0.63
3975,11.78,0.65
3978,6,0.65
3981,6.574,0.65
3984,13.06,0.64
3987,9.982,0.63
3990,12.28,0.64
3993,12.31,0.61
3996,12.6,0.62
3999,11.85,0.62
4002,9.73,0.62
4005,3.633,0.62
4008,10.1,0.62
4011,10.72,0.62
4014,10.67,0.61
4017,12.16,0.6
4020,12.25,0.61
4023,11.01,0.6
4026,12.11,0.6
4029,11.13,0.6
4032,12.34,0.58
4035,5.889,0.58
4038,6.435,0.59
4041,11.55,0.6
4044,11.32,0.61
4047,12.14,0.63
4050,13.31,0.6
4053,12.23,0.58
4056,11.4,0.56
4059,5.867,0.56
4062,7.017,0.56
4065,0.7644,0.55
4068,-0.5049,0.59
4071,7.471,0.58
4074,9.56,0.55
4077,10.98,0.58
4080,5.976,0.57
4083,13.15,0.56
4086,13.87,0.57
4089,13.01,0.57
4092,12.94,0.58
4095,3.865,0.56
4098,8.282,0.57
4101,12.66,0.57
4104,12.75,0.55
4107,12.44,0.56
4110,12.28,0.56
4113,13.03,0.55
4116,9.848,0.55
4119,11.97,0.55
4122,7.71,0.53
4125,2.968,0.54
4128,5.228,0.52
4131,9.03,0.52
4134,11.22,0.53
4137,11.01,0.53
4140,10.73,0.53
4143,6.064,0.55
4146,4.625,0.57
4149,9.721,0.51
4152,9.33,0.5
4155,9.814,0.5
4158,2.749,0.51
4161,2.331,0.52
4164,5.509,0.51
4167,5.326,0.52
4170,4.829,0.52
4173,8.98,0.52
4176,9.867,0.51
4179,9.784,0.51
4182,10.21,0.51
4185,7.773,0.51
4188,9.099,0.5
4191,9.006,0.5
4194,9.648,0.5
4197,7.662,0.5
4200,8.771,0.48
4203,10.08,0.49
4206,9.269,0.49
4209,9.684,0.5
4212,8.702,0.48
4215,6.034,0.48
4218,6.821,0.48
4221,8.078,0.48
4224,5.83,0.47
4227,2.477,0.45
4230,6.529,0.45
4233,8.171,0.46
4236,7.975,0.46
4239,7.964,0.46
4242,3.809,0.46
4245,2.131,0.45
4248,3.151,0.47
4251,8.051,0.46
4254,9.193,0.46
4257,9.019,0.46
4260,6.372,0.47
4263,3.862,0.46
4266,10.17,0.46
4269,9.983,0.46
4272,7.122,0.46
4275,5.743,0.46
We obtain 8.1 angstroms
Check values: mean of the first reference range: 10.1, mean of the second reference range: 11.4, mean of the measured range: 8.3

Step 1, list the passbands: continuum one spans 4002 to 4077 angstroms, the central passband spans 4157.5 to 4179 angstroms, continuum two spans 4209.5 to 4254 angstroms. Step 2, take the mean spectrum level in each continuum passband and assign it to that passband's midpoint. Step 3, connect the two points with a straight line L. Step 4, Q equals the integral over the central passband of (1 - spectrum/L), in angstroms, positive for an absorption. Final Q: 3.4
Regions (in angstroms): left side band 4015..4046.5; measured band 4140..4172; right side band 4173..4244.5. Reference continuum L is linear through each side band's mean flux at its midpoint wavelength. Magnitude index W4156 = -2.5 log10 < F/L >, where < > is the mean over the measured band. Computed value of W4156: 0.357 mag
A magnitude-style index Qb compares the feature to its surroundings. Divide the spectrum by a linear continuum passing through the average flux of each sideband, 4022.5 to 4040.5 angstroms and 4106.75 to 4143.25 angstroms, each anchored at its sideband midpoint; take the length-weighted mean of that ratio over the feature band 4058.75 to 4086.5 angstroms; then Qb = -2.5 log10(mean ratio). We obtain 0.31 mag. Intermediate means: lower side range 9.85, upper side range 9.52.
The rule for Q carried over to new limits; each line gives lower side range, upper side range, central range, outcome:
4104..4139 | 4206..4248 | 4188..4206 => -4.0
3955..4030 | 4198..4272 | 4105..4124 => -3.2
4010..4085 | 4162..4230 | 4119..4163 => 5.2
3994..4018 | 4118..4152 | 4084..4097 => -2.9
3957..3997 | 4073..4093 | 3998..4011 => 3.4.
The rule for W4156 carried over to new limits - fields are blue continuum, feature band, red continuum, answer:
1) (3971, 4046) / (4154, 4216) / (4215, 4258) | -0.10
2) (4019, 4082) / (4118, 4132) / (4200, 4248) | 0.14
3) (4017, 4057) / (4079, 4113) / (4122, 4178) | -0.23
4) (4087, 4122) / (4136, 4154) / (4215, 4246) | 0.11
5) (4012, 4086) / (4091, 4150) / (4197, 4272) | -0.09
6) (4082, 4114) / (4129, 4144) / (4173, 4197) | 0.11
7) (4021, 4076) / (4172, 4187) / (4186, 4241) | -0.16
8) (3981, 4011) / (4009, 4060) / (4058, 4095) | -0.15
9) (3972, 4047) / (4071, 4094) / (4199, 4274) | -0.17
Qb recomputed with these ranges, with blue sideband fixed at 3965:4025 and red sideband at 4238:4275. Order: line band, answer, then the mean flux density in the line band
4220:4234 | 0.17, 6.08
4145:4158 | 0.06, 7.87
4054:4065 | 0.32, 7.28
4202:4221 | -0.13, 8.36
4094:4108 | -0.12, 10.1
